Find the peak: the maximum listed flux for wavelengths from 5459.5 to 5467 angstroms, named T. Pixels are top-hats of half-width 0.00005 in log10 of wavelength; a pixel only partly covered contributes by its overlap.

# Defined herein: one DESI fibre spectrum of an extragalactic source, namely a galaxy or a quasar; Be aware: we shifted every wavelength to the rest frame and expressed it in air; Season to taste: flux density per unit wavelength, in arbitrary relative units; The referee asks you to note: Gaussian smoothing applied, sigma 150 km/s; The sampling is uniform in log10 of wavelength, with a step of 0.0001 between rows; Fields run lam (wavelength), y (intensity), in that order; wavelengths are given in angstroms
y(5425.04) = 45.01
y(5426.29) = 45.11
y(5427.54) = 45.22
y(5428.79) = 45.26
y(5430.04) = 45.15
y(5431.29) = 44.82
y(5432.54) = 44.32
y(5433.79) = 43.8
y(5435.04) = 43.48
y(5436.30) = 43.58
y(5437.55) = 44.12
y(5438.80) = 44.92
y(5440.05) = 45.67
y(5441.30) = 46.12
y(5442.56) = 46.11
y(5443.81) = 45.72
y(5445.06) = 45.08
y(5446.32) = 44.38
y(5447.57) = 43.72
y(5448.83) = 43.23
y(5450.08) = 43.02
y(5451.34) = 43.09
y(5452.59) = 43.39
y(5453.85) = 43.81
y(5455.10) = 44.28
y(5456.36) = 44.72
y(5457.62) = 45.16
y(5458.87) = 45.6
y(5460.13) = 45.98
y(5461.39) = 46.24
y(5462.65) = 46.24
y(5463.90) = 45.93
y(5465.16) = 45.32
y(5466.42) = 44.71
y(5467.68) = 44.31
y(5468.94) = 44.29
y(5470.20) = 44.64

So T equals 46.24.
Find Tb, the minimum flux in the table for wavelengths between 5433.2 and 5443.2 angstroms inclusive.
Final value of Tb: 43.48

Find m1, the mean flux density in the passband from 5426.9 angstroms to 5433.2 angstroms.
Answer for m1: 45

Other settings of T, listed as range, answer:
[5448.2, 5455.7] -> 44.28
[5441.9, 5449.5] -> 46.11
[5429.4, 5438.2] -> 45.15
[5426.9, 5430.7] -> 45.26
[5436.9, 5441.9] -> 46.12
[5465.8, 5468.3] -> 44.71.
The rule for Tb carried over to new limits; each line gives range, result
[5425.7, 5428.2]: 45.11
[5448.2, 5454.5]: 43.02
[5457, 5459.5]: 45.16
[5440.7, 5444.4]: 45.72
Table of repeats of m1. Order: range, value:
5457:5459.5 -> 45.5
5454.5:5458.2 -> 44.6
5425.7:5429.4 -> 45.2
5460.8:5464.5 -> 46.2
